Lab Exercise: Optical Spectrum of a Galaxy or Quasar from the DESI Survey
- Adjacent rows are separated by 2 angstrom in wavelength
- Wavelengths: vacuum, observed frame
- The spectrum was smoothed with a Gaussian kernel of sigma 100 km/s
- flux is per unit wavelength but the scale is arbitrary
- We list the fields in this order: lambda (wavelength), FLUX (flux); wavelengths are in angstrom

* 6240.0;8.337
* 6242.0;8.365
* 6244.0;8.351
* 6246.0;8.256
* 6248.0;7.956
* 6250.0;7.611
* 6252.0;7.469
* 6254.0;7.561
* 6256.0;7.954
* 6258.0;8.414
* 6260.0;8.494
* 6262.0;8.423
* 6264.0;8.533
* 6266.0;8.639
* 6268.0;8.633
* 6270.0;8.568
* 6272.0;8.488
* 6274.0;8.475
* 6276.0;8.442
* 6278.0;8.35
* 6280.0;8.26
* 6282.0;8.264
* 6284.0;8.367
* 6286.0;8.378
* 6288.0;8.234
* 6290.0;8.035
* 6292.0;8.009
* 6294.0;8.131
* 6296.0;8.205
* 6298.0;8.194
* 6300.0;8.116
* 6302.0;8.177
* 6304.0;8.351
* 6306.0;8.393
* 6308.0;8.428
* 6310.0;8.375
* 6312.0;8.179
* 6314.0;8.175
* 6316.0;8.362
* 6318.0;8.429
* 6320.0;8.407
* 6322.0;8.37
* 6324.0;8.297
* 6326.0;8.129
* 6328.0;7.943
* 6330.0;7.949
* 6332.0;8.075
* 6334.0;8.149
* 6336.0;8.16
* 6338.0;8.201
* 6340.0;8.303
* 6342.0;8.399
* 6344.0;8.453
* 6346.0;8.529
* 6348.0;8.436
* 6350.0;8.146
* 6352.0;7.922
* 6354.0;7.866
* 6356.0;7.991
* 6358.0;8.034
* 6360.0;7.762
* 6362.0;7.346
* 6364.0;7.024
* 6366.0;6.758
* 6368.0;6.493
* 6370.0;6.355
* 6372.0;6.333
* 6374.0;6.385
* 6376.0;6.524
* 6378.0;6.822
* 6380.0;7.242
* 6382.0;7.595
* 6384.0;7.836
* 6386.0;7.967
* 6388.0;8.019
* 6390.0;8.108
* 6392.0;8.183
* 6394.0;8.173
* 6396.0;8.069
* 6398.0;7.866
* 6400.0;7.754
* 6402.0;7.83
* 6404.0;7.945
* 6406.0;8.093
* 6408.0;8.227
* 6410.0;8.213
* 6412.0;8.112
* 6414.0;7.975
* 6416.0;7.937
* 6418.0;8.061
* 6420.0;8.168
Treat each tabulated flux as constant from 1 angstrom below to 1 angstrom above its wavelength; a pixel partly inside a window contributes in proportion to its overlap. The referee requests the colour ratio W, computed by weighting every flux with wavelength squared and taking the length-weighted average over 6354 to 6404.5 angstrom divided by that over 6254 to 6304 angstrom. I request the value 0.93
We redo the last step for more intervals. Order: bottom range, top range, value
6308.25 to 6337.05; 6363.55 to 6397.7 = 0.91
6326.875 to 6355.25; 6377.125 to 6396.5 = 0.97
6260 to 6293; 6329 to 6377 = 0.93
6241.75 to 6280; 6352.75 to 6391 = 0.91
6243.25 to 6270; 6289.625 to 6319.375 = 1.02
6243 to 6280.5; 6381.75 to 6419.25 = 1.01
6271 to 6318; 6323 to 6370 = 0.97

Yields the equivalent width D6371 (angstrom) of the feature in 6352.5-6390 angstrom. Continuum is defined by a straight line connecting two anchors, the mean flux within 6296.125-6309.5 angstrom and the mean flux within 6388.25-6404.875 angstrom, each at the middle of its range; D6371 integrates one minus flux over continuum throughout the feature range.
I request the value 3.7 angstrom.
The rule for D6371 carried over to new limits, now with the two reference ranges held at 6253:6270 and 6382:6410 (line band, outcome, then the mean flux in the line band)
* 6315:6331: -0.10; 8.24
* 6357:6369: 1.26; 7.24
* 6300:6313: -0.11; 8.3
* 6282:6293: 0.09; 8.21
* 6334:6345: -0.20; 8.29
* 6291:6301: 0.15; 8.13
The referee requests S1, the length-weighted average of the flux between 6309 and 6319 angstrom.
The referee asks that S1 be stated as 8.3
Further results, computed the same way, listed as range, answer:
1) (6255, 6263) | 8.32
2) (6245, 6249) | 8.11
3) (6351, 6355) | 7.89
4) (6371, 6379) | 6.52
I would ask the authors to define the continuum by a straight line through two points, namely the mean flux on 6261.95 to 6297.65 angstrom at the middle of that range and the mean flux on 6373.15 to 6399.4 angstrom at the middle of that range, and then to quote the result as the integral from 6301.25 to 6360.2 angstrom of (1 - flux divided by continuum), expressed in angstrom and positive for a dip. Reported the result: -1.6 angstrom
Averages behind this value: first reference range 8.35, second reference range 7.61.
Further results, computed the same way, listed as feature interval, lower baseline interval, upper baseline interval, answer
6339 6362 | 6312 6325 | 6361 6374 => -2.8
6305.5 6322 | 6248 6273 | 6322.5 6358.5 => -0.3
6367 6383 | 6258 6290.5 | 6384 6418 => 2.7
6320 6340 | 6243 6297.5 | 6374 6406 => -0.5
